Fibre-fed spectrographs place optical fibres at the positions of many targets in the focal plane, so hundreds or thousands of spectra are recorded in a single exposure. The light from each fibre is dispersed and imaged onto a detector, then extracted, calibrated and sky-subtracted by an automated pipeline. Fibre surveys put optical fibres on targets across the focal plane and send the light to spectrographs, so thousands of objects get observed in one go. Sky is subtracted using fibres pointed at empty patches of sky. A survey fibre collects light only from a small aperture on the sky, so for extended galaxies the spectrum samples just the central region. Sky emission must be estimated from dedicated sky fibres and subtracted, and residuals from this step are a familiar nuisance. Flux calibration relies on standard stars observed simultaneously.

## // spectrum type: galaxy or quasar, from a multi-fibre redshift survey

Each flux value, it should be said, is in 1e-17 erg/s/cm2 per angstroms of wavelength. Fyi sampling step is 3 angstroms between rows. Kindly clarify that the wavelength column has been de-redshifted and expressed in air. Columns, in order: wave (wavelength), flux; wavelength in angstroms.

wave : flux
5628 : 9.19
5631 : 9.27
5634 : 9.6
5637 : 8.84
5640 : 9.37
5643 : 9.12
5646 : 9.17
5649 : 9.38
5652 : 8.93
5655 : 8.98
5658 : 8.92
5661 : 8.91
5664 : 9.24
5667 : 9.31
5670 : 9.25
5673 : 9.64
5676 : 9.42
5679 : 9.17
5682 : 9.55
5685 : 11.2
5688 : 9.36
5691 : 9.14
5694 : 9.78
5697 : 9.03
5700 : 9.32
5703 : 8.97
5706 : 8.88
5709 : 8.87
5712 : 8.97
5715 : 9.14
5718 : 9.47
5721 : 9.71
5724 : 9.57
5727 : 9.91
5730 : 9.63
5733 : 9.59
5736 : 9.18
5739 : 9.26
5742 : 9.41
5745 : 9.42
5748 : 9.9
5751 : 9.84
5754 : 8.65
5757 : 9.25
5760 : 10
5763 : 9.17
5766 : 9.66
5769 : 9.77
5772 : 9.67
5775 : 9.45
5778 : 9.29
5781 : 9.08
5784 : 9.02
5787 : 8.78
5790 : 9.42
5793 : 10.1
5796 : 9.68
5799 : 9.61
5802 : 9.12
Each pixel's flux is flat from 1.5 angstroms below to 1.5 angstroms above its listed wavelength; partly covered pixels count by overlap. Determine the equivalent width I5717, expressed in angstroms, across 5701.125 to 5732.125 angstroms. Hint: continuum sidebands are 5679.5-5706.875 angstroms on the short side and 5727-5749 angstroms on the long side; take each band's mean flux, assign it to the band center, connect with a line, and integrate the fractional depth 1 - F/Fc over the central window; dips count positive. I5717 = 0.6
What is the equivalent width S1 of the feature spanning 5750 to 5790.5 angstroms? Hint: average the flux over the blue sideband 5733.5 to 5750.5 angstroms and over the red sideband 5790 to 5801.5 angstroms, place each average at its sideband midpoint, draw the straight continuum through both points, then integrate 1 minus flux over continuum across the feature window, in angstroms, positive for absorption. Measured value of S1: 0.97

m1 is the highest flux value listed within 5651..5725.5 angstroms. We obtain 11.2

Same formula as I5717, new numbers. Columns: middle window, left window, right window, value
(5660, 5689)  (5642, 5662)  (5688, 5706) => -1.2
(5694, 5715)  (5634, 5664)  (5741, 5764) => 0.5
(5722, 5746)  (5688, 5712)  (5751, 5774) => -0.5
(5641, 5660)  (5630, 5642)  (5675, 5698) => 0.6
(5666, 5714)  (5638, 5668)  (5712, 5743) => -0.4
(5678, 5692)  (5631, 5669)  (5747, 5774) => -0.7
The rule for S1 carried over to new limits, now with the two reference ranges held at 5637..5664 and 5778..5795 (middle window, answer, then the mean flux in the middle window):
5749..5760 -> -0.2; 9.38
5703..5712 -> 0.3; 8.91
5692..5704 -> -0.2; 9.28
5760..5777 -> -0.6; 9.58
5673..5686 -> -0.9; 9.76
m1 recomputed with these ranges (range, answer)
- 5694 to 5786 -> 10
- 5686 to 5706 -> 9.78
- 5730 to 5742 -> 9.63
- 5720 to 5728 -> 9.91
